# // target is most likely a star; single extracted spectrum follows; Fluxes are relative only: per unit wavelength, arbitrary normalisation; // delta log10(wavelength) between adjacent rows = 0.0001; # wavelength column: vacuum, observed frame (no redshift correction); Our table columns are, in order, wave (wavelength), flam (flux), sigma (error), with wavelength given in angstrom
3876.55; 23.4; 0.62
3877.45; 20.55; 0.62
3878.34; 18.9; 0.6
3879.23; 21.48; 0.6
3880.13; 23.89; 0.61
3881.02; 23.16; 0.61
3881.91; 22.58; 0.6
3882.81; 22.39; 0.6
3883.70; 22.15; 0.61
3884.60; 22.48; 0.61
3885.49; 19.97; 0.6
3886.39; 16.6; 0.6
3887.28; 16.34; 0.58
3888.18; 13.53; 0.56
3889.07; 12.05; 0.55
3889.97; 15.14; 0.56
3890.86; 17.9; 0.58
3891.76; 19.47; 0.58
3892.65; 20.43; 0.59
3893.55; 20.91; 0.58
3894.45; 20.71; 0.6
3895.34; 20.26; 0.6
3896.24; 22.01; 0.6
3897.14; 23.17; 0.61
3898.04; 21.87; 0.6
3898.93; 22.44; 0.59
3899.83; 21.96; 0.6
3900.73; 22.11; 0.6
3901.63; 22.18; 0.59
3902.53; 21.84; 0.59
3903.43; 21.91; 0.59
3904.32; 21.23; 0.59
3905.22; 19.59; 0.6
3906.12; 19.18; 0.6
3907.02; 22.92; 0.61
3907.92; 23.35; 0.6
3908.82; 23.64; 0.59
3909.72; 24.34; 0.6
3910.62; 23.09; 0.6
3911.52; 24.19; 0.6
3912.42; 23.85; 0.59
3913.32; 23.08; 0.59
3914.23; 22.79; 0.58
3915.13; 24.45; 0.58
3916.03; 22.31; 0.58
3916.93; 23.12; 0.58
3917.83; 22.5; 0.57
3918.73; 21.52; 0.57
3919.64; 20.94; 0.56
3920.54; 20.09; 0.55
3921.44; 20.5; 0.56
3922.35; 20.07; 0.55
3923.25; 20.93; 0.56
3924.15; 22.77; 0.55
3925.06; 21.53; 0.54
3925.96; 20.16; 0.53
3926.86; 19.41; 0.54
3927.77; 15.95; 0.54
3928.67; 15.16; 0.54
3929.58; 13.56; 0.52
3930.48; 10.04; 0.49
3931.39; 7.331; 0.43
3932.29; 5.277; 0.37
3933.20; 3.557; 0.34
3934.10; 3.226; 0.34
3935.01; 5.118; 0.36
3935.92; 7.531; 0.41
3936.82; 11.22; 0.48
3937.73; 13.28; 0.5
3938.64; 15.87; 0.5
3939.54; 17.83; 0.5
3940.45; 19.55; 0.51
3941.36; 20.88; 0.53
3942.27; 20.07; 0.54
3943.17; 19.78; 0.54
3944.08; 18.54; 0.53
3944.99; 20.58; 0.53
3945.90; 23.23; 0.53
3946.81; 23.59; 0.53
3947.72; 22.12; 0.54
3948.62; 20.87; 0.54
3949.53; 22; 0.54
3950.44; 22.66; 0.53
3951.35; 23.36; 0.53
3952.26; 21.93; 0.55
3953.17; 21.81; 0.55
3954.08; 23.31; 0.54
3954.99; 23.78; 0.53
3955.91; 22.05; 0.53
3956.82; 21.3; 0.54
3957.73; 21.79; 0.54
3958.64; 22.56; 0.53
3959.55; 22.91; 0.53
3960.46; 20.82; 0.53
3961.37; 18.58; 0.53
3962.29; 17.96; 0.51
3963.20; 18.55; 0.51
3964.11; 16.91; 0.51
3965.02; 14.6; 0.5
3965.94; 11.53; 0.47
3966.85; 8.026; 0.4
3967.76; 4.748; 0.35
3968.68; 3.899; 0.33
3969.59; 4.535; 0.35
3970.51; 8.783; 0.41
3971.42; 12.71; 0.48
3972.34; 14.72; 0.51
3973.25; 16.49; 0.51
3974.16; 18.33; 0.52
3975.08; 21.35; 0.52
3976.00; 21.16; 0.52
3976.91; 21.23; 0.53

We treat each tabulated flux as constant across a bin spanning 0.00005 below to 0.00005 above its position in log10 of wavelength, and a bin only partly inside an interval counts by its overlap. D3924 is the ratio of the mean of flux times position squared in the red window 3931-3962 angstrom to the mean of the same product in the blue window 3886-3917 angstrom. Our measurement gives 0.88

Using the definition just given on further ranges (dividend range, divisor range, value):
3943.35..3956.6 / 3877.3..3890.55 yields 1.18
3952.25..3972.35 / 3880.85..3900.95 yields 0.85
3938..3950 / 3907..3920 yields 0.89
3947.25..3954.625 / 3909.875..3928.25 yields 1.05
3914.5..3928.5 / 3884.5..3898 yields 1.14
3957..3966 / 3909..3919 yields 0.84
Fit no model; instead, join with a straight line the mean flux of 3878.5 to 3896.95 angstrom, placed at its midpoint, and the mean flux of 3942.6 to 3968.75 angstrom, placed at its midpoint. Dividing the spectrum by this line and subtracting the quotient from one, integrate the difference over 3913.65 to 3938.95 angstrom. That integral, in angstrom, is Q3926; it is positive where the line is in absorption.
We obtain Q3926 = 4.4 angstrom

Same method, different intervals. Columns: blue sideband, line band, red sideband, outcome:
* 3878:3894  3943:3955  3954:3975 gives -3.81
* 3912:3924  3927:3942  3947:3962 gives 6.91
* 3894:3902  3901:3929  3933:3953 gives -1.98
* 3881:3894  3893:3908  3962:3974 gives -3.25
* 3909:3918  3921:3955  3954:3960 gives 8.34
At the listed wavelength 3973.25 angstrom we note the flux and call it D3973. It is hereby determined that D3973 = 16.49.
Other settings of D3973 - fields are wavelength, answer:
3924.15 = 22.77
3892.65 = 20.43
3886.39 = 16.6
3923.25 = 20.93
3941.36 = 20.88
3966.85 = 8.026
